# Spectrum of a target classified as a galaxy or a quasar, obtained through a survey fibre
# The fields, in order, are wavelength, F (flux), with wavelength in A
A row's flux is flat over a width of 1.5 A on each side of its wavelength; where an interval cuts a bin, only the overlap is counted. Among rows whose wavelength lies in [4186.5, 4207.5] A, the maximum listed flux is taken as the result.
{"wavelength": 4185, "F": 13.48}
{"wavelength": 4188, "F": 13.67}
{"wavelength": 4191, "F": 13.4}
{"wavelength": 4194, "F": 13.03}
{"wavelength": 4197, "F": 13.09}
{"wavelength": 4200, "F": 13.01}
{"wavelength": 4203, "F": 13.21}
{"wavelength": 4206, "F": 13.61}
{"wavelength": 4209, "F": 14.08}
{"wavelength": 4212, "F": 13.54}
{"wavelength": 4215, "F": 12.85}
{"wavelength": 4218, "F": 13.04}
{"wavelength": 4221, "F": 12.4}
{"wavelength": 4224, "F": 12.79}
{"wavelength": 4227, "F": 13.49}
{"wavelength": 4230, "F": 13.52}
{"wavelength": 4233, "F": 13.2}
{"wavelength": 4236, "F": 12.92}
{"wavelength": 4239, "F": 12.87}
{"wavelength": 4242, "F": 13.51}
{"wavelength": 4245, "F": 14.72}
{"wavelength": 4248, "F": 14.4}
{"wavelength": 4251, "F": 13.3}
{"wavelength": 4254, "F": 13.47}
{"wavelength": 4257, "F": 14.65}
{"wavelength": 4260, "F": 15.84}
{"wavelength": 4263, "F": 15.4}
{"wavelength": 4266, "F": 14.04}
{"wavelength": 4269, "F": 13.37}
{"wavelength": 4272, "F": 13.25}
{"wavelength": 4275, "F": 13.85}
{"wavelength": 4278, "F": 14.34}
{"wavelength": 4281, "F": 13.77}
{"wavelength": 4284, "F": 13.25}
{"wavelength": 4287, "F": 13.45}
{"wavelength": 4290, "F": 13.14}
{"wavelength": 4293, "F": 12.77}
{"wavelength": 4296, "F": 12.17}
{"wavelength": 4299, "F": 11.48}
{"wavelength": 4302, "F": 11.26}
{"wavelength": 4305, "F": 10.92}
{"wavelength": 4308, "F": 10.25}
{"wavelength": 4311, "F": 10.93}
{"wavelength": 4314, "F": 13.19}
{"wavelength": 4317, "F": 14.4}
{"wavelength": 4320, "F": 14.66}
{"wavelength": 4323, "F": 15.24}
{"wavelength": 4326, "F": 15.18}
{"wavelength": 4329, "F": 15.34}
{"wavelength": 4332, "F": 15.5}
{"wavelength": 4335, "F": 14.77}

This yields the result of 13.67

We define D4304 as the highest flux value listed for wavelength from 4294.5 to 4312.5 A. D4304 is 12.17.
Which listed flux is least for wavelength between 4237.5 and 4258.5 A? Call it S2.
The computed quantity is 12.87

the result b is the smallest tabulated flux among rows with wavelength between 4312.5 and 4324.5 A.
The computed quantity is 13.19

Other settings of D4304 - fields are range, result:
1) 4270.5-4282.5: 14.34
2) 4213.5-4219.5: 13.04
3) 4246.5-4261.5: 15.84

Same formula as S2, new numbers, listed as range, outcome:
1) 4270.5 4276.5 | 13.25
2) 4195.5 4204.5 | 13.01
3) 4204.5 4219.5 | 12.85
